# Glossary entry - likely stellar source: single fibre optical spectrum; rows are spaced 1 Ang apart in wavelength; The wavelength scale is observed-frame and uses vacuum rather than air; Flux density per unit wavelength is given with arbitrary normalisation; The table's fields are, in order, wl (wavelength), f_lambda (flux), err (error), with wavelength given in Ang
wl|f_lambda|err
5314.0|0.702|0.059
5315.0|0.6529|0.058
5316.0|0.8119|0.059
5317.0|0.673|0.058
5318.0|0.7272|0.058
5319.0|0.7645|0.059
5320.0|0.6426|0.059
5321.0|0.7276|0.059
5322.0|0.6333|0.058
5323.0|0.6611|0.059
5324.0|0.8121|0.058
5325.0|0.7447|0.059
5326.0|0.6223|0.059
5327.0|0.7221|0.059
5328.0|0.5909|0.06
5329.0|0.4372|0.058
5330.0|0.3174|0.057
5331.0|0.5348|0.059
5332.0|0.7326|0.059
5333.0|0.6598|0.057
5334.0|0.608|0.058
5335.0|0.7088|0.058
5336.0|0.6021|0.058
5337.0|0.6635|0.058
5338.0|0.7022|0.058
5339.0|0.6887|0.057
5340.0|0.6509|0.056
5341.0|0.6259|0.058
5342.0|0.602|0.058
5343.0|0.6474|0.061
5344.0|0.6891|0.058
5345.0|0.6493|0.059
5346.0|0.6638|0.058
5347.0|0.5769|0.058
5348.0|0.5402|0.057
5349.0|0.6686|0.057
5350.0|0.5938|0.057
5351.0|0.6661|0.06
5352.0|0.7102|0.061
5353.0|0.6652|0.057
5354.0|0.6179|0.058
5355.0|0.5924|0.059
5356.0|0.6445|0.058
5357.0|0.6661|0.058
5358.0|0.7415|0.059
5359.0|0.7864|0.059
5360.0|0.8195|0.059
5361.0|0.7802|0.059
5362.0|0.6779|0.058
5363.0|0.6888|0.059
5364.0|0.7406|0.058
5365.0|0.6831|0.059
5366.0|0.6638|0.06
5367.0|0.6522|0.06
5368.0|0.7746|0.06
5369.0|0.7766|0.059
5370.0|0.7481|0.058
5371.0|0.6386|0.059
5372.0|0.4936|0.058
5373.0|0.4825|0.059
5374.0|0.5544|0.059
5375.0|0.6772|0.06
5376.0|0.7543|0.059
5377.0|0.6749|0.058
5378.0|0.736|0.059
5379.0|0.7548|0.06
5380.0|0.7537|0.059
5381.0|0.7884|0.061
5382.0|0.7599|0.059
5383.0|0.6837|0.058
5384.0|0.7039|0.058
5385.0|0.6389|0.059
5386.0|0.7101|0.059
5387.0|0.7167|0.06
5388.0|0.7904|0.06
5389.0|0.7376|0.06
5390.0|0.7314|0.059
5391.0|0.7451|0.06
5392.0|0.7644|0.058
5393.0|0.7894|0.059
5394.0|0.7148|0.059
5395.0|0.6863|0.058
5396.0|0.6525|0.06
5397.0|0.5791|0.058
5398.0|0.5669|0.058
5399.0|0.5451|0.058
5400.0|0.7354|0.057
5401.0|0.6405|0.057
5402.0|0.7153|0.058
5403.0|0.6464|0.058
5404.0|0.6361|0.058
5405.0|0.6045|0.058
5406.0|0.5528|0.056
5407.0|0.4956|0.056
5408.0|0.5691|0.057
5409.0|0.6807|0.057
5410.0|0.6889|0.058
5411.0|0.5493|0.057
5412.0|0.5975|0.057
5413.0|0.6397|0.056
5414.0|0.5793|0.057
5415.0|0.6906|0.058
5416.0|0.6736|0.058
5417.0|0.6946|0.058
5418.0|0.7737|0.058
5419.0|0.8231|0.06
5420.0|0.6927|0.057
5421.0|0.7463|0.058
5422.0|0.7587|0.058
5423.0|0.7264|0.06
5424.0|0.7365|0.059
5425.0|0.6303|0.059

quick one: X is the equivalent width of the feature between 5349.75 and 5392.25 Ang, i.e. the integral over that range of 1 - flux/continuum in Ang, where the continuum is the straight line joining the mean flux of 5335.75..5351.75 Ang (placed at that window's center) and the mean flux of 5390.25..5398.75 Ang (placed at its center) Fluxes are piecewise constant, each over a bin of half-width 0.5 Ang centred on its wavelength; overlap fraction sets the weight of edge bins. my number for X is -2.1 Ang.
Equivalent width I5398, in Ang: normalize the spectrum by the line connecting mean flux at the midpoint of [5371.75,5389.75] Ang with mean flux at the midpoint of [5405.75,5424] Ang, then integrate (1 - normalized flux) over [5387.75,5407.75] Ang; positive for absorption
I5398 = 0.5 Ang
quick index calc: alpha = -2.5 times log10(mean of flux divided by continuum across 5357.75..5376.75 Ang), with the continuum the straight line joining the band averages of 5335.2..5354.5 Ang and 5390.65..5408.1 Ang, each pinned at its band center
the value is -0.07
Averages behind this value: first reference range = 0.644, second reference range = 0.648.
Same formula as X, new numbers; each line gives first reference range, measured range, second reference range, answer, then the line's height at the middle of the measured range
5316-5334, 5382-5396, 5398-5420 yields -1.7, 0.645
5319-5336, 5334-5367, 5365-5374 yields -1.2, 0.644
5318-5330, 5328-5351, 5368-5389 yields 1.7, 0.668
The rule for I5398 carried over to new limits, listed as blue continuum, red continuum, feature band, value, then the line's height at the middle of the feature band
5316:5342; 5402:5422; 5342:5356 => 0.4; 0.653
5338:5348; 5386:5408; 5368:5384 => -0.8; 0.657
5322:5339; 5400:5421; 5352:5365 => -1.2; 0.64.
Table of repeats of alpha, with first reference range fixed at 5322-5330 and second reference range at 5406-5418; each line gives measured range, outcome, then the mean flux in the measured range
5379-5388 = -0.15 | 0.725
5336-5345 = -0.04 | 0.655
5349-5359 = -0.05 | 0.663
